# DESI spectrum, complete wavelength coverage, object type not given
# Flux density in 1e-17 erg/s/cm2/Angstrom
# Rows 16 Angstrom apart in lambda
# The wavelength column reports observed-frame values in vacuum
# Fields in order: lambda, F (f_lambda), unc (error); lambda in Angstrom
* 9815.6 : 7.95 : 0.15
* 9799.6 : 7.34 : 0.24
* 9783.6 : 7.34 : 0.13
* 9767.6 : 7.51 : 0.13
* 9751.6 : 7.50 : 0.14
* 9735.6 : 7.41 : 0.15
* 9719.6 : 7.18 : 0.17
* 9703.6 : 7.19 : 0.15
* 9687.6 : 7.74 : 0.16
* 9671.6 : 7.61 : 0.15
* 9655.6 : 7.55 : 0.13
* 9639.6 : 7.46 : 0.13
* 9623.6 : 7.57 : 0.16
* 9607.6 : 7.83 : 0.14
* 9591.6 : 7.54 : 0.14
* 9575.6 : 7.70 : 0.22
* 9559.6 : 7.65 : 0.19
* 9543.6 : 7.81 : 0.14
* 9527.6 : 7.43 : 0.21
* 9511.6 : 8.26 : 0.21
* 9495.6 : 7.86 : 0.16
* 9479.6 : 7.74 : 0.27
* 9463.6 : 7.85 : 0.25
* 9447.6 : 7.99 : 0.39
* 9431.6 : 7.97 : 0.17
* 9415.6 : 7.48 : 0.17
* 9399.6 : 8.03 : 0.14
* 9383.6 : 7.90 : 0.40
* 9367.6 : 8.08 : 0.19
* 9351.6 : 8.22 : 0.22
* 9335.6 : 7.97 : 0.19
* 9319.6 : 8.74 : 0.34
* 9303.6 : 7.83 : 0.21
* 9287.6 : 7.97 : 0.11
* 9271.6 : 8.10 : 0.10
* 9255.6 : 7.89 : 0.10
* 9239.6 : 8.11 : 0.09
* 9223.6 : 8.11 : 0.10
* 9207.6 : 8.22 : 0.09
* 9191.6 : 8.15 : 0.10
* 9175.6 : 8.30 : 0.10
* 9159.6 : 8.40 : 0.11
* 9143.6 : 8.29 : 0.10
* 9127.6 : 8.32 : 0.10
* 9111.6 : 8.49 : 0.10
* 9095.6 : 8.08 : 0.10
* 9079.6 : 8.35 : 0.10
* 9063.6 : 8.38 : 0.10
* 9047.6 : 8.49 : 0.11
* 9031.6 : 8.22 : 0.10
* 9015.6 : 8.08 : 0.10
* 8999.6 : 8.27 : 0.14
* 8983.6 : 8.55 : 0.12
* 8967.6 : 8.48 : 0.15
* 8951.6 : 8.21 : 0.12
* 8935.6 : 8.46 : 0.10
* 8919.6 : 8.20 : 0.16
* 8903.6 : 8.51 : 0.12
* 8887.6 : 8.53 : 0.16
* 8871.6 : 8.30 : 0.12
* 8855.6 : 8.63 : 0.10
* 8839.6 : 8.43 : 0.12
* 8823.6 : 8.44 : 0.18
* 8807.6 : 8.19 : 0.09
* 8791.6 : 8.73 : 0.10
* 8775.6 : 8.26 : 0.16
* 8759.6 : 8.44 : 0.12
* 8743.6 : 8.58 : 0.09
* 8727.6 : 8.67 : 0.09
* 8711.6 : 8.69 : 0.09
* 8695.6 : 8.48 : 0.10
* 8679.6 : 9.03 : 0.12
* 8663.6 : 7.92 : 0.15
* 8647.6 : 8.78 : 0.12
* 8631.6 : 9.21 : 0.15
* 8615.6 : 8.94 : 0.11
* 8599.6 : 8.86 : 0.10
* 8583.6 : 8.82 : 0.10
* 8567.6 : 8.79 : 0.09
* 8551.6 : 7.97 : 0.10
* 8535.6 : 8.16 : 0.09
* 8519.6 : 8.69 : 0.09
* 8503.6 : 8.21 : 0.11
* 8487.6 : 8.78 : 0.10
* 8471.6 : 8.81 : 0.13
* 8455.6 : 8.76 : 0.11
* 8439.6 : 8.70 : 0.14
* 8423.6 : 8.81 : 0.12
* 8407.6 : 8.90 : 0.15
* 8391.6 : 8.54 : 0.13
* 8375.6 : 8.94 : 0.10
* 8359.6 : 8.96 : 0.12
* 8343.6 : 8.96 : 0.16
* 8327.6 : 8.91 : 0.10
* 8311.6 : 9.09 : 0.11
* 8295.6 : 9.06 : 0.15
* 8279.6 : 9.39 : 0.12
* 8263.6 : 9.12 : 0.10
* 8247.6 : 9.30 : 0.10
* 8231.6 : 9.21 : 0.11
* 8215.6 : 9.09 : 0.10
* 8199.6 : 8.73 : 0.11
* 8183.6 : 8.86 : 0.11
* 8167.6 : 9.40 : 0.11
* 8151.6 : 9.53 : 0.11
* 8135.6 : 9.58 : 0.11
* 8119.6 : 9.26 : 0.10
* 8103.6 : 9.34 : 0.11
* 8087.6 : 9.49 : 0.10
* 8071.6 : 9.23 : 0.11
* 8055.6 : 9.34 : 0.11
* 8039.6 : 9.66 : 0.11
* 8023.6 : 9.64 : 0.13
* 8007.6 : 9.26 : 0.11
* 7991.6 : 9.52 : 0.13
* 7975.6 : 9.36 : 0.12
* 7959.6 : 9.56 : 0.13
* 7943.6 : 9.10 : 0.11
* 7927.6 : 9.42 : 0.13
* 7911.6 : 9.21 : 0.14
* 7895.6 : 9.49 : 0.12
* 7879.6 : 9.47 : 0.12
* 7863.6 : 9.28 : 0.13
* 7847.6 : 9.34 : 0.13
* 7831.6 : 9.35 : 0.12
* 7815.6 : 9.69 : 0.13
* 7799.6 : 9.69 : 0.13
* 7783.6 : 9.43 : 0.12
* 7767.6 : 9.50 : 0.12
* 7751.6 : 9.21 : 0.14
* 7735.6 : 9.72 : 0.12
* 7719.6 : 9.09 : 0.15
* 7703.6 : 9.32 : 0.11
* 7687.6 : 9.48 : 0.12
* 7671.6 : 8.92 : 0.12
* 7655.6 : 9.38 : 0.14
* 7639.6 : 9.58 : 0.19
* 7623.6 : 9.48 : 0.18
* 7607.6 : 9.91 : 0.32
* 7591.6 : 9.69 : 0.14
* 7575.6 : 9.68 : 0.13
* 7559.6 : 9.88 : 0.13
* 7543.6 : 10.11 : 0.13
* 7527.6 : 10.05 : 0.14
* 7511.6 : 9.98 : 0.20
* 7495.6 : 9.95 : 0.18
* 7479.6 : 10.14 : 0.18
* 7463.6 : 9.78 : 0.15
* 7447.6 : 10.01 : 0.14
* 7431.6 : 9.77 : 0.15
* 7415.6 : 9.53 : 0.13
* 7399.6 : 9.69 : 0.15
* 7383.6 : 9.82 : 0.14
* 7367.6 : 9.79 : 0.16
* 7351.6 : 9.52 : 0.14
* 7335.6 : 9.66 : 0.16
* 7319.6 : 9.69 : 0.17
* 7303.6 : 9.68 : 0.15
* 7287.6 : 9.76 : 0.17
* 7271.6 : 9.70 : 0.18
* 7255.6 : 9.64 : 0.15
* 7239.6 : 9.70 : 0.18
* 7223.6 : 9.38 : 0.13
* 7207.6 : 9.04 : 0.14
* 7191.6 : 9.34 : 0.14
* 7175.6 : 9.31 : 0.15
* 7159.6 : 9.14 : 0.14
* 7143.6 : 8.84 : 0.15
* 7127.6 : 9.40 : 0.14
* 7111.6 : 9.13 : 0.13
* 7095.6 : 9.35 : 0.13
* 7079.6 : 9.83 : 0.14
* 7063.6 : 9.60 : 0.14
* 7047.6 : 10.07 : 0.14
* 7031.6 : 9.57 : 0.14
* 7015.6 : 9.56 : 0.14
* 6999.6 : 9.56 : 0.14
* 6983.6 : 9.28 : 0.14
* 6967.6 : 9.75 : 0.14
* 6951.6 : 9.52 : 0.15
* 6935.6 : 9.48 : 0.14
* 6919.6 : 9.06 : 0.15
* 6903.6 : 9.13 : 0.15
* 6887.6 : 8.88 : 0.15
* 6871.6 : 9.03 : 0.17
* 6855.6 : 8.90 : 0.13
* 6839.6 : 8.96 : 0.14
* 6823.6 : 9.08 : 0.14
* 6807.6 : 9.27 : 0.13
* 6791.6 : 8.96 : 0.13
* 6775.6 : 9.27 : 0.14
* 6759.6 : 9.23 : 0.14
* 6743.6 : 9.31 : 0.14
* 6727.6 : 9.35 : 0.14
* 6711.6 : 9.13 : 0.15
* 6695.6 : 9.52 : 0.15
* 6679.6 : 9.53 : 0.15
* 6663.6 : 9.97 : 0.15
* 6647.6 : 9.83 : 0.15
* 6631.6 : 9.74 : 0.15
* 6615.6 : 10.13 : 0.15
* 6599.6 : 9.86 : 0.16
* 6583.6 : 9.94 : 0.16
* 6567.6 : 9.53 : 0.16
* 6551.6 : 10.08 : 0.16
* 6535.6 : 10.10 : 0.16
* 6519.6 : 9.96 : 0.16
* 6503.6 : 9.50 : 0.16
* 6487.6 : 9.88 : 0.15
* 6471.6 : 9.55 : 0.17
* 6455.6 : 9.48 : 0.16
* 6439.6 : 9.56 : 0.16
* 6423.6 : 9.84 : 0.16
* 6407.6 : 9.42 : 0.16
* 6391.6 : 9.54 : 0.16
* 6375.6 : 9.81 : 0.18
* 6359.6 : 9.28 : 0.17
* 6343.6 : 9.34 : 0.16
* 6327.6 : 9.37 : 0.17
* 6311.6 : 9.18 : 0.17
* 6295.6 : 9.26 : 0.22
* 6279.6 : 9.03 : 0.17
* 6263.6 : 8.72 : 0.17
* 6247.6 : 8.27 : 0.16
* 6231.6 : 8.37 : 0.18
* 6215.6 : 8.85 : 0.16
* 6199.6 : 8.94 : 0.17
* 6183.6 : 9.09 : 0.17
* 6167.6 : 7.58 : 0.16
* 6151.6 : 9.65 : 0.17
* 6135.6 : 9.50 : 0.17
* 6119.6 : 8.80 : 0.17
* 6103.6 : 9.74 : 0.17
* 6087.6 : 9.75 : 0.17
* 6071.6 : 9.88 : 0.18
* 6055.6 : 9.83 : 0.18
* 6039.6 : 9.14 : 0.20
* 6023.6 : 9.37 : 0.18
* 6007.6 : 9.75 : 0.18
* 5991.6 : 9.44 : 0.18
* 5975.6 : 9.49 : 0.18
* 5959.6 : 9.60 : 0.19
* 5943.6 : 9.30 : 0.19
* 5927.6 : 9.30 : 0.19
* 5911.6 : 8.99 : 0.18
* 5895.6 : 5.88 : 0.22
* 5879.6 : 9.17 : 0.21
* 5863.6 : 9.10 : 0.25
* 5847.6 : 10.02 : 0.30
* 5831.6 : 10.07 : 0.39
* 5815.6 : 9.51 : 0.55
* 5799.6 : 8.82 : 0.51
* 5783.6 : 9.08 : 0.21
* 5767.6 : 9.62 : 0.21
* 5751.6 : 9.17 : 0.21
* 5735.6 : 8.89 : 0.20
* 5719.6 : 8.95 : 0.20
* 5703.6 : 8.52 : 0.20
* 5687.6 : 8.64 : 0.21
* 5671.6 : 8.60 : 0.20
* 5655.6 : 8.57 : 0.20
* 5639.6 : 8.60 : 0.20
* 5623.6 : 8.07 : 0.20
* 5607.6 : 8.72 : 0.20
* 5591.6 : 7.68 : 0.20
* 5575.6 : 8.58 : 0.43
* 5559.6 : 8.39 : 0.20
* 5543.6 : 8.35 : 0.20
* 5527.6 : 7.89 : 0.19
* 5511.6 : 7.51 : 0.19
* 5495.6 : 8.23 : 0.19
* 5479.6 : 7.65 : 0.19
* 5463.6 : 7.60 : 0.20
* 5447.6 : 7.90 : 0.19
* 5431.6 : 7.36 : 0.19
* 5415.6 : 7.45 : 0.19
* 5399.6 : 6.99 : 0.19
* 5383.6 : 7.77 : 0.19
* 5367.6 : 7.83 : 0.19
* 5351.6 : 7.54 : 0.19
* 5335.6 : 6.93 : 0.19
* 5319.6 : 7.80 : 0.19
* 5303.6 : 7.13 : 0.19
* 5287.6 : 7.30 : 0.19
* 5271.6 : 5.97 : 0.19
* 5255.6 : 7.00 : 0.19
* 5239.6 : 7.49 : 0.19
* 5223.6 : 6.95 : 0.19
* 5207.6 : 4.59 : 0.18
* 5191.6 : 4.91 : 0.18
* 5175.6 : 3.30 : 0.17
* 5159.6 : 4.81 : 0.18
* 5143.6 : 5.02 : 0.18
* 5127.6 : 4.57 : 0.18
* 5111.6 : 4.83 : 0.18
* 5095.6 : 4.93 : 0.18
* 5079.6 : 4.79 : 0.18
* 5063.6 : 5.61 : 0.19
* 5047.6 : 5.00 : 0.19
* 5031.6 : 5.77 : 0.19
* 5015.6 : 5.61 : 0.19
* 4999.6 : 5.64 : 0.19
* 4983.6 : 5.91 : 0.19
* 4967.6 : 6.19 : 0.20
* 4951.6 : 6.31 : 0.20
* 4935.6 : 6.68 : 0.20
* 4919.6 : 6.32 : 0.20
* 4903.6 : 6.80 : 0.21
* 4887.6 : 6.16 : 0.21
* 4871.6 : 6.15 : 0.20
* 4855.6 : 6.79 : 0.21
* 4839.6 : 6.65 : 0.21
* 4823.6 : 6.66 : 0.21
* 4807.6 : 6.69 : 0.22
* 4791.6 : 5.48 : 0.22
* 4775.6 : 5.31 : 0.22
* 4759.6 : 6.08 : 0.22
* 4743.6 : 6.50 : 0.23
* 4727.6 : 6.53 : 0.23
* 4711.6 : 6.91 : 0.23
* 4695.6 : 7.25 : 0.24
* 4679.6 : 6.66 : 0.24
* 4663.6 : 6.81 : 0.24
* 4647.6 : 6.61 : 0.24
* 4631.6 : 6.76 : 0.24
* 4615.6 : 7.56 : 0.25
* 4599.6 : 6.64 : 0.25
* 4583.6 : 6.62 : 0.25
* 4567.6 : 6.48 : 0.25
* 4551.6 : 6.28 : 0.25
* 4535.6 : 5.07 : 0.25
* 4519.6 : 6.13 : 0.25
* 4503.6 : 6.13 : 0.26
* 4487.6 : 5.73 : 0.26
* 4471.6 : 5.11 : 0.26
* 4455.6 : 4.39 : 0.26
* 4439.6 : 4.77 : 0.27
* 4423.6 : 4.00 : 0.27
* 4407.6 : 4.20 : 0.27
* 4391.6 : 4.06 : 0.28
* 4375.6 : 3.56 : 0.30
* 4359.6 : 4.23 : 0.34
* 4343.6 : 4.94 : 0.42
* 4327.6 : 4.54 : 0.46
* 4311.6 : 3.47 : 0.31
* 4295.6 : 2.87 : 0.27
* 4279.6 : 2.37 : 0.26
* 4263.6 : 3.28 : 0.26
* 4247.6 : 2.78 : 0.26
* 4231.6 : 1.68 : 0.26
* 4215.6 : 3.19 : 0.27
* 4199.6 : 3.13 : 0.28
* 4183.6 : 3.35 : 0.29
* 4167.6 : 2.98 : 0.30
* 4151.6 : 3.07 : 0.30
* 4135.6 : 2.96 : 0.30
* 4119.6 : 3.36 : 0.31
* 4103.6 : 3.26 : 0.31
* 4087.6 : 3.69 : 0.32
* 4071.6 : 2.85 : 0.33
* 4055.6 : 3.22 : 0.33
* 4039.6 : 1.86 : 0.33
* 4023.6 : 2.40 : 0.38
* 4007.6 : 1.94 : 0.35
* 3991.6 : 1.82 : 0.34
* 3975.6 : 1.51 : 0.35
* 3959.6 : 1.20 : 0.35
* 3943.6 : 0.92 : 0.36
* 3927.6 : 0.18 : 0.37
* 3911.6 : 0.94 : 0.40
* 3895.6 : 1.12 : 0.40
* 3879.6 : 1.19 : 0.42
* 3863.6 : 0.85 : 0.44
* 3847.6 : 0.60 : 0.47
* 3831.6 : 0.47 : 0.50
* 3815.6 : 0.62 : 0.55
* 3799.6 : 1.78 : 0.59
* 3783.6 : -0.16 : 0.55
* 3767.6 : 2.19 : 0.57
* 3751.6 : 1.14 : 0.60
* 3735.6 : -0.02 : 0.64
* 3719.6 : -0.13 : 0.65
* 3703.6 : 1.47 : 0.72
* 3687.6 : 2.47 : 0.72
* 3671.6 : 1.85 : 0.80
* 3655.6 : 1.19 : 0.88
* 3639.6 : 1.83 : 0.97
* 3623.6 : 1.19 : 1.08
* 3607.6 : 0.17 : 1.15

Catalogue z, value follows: 0.000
